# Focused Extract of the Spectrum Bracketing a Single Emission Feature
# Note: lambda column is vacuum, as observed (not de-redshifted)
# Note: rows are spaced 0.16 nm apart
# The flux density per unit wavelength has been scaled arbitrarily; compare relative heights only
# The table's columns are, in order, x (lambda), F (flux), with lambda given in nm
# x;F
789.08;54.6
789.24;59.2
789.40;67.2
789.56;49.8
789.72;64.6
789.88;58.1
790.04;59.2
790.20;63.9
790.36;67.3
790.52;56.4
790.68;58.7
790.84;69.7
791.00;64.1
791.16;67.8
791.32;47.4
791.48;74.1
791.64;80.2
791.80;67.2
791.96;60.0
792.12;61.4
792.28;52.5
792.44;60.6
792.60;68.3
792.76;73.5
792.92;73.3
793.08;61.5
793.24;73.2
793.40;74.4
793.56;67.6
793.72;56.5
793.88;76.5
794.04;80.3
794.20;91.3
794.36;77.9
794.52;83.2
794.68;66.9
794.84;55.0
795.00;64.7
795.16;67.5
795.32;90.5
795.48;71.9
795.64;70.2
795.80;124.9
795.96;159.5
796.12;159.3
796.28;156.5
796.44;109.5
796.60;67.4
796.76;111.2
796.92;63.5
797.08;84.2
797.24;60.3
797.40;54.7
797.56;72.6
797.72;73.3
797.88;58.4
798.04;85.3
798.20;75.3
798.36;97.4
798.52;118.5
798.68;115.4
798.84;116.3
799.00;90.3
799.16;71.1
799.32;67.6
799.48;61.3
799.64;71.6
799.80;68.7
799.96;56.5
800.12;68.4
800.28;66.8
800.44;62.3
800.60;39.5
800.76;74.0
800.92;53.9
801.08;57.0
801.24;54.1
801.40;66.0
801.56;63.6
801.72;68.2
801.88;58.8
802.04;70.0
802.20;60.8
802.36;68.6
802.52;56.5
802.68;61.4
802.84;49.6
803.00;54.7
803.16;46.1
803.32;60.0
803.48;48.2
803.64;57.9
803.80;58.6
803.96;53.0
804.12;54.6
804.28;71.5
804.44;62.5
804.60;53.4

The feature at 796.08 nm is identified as Halpha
